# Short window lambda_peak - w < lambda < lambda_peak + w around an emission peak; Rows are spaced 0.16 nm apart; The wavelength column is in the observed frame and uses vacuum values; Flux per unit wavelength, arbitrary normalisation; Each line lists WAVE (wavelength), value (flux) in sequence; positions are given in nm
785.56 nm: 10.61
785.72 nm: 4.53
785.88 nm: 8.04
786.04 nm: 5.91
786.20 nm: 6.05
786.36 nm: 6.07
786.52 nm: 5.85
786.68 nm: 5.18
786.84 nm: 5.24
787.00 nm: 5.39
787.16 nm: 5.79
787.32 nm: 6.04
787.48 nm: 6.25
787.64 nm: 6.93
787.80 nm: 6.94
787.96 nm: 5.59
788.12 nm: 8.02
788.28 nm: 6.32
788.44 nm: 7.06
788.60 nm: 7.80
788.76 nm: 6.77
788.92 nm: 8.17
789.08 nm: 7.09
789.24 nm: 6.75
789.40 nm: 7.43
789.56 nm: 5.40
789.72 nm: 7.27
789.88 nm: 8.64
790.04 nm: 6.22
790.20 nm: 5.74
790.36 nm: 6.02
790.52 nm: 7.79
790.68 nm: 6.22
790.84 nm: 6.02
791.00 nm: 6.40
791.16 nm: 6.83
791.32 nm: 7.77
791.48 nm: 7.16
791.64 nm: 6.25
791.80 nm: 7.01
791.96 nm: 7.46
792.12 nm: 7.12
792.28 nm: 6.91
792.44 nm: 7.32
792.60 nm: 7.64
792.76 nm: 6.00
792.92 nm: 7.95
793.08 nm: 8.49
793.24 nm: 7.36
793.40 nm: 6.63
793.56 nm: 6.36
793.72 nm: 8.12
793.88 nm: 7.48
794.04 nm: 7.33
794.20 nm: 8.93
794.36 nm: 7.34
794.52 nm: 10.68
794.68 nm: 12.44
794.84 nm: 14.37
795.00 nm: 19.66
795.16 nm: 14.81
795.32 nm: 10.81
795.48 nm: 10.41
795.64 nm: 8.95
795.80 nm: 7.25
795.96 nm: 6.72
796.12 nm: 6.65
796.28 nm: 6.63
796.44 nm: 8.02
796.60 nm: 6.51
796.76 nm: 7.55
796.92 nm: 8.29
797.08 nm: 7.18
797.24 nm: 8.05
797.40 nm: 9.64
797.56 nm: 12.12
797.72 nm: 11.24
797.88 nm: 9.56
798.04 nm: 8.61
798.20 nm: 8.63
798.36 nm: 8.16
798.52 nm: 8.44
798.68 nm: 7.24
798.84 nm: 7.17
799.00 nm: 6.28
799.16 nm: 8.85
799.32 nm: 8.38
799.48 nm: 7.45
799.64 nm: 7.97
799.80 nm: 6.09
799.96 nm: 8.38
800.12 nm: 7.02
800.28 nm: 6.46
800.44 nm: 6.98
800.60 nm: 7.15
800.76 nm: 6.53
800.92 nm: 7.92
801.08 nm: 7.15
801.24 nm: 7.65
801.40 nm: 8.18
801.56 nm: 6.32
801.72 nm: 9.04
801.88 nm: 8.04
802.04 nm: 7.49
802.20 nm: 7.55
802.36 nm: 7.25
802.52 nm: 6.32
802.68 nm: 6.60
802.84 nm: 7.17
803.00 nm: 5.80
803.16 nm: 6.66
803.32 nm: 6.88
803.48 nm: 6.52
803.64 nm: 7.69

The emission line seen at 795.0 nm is H-alpha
